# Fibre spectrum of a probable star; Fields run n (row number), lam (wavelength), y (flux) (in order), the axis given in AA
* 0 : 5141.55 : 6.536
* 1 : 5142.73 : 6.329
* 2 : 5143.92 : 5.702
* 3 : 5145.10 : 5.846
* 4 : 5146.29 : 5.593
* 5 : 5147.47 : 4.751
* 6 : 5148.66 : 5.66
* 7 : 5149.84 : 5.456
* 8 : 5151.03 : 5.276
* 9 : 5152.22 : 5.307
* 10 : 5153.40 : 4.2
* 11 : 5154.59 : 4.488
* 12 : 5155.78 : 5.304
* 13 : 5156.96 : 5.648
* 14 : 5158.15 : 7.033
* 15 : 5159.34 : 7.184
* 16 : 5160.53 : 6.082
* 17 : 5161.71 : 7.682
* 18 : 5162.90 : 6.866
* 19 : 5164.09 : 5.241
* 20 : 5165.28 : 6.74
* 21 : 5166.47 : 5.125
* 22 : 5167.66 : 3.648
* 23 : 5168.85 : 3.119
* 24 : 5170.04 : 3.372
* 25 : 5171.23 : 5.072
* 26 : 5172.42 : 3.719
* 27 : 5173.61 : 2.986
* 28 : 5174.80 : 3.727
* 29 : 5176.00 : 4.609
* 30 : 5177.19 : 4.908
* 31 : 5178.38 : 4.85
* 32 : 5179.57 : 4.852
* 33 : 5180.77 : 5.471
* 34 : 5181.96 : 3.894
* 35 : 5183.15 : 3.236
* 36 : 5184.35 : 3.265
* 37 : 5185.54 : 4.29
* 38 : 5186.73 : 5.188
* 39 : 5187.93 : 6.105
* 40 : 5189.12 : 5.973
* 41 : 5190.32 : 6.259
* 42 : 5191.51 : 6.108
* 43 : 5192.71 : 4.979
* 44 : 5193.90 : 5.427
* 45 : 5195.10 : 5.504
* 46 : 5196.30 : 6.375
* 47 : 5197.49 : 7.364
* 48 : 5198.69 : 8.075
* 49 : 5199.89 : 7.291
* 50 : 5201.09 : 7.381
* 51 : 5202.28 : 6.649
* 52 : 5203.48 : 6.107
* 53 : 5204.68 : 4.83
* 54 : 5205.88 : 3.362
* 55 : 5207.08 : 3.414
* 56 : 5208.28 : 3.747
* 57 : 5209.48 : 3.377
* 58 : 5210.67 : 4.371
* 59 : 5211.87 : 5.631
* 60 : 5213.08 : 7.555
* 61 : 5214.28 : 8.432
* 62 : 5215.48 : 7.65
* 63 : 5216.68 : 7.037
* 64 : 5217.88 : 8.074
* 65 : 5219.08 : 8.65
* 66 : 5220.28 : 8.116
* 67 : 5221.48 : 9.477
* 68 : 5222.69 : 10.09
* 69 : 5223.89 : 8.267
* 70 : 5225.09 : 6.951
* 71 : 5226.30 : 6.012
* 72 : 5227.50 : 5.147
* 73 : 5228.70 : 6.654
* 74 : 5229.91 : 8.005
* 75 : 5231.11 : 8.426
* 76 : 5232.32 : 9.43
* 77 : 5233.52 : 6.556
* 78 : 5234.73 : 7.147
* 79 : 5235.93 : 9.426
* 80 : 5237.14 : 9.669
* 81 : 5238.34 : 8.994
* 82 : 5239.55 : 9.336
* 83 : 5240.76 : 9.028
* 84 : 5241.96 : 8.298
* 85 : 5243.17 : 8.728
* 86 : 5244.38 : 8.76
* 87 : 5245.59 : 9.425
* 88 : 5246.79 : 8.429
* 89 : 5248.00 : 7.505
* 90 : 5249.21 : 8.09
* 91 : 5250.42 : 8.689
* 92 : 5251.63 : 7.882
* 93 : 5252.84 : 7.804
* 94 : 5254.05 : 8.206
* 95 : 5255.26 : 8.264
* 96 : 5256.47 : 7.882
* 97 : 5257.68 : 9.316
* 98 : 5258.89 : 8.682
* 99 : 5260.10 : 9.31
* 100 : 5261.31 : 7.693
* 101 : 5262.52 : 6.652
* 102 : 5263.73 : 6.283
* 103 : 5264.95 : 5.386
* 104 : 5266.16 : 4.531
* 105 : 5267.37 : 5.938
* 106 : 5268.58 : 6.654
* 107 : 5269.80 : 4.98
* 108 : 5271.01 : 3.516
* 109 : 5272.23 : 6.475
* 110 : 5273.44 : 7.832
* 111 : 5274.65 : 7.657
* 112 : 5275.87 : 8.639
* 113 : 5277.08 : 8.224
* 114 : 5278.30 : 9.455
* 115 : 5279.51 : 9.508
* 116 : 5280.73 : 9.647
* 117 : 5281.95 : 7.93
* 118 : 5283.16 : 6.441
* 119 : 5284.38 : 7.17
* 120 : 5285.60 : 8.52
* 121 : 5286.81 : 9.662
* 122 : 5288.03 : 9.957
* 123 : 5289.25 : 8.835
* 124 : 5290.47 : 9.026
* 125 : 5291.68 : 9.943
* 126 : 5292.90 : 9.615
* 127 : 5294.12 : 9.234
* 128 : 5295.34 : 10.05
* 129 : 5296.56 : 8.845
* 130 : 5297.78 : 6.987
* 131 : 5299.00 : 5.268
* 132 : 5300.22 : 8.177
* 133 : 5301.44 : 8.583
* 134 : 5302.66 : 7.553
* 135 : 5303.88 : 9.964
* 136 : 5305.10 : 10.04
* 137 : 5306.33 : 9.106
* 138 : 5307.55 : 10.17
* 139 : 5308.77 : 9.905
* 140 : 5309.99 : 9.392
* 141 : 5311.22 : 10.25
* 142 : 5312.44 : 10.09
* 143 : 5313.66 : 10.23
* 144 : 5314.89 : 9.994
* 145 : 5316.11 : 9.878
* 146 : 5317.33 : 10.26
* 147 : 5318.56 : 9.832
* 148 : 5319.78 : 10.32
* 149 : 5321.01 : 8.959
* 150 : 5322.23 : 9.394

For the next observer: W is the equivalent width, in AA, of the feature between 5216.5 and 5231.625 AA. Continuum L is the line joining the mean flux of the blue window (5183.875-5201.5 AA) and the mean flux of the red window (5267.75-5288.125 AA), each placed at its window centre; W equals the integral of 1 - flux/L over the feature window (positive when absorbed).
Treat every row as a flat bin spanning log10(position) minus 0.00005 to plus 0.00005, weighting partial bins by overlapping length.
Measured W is -2.68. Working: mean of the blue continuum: 5.98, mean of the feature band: 7.78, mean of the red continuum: 7.71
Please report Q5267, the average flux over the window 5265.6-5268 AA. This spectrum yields 5.28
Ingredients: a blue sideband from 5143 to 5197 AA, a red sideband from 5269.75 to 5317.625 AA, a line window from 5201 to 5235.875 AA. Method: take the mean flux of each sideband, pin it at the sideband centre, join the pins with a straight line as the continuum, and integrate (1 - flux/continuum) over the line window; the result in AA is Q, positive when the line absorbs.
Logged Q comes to -1.2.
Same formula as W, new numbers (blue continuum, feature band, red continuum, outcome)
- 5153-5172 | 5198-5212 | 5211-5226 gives 3.65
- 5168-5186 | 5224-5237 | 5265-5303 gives -3.27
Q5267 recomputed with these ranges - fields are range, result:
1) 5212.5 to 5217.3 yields 7.68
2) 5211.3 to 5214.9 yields 7.2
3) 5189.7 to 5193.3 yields 5.78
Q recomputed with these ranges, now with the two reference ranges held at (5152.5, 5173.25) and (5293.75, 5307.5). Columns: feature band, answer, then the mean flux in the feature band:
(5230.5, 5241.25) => -2.5 AA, 8.66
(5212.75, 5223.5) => -2.8 AA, 8.36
